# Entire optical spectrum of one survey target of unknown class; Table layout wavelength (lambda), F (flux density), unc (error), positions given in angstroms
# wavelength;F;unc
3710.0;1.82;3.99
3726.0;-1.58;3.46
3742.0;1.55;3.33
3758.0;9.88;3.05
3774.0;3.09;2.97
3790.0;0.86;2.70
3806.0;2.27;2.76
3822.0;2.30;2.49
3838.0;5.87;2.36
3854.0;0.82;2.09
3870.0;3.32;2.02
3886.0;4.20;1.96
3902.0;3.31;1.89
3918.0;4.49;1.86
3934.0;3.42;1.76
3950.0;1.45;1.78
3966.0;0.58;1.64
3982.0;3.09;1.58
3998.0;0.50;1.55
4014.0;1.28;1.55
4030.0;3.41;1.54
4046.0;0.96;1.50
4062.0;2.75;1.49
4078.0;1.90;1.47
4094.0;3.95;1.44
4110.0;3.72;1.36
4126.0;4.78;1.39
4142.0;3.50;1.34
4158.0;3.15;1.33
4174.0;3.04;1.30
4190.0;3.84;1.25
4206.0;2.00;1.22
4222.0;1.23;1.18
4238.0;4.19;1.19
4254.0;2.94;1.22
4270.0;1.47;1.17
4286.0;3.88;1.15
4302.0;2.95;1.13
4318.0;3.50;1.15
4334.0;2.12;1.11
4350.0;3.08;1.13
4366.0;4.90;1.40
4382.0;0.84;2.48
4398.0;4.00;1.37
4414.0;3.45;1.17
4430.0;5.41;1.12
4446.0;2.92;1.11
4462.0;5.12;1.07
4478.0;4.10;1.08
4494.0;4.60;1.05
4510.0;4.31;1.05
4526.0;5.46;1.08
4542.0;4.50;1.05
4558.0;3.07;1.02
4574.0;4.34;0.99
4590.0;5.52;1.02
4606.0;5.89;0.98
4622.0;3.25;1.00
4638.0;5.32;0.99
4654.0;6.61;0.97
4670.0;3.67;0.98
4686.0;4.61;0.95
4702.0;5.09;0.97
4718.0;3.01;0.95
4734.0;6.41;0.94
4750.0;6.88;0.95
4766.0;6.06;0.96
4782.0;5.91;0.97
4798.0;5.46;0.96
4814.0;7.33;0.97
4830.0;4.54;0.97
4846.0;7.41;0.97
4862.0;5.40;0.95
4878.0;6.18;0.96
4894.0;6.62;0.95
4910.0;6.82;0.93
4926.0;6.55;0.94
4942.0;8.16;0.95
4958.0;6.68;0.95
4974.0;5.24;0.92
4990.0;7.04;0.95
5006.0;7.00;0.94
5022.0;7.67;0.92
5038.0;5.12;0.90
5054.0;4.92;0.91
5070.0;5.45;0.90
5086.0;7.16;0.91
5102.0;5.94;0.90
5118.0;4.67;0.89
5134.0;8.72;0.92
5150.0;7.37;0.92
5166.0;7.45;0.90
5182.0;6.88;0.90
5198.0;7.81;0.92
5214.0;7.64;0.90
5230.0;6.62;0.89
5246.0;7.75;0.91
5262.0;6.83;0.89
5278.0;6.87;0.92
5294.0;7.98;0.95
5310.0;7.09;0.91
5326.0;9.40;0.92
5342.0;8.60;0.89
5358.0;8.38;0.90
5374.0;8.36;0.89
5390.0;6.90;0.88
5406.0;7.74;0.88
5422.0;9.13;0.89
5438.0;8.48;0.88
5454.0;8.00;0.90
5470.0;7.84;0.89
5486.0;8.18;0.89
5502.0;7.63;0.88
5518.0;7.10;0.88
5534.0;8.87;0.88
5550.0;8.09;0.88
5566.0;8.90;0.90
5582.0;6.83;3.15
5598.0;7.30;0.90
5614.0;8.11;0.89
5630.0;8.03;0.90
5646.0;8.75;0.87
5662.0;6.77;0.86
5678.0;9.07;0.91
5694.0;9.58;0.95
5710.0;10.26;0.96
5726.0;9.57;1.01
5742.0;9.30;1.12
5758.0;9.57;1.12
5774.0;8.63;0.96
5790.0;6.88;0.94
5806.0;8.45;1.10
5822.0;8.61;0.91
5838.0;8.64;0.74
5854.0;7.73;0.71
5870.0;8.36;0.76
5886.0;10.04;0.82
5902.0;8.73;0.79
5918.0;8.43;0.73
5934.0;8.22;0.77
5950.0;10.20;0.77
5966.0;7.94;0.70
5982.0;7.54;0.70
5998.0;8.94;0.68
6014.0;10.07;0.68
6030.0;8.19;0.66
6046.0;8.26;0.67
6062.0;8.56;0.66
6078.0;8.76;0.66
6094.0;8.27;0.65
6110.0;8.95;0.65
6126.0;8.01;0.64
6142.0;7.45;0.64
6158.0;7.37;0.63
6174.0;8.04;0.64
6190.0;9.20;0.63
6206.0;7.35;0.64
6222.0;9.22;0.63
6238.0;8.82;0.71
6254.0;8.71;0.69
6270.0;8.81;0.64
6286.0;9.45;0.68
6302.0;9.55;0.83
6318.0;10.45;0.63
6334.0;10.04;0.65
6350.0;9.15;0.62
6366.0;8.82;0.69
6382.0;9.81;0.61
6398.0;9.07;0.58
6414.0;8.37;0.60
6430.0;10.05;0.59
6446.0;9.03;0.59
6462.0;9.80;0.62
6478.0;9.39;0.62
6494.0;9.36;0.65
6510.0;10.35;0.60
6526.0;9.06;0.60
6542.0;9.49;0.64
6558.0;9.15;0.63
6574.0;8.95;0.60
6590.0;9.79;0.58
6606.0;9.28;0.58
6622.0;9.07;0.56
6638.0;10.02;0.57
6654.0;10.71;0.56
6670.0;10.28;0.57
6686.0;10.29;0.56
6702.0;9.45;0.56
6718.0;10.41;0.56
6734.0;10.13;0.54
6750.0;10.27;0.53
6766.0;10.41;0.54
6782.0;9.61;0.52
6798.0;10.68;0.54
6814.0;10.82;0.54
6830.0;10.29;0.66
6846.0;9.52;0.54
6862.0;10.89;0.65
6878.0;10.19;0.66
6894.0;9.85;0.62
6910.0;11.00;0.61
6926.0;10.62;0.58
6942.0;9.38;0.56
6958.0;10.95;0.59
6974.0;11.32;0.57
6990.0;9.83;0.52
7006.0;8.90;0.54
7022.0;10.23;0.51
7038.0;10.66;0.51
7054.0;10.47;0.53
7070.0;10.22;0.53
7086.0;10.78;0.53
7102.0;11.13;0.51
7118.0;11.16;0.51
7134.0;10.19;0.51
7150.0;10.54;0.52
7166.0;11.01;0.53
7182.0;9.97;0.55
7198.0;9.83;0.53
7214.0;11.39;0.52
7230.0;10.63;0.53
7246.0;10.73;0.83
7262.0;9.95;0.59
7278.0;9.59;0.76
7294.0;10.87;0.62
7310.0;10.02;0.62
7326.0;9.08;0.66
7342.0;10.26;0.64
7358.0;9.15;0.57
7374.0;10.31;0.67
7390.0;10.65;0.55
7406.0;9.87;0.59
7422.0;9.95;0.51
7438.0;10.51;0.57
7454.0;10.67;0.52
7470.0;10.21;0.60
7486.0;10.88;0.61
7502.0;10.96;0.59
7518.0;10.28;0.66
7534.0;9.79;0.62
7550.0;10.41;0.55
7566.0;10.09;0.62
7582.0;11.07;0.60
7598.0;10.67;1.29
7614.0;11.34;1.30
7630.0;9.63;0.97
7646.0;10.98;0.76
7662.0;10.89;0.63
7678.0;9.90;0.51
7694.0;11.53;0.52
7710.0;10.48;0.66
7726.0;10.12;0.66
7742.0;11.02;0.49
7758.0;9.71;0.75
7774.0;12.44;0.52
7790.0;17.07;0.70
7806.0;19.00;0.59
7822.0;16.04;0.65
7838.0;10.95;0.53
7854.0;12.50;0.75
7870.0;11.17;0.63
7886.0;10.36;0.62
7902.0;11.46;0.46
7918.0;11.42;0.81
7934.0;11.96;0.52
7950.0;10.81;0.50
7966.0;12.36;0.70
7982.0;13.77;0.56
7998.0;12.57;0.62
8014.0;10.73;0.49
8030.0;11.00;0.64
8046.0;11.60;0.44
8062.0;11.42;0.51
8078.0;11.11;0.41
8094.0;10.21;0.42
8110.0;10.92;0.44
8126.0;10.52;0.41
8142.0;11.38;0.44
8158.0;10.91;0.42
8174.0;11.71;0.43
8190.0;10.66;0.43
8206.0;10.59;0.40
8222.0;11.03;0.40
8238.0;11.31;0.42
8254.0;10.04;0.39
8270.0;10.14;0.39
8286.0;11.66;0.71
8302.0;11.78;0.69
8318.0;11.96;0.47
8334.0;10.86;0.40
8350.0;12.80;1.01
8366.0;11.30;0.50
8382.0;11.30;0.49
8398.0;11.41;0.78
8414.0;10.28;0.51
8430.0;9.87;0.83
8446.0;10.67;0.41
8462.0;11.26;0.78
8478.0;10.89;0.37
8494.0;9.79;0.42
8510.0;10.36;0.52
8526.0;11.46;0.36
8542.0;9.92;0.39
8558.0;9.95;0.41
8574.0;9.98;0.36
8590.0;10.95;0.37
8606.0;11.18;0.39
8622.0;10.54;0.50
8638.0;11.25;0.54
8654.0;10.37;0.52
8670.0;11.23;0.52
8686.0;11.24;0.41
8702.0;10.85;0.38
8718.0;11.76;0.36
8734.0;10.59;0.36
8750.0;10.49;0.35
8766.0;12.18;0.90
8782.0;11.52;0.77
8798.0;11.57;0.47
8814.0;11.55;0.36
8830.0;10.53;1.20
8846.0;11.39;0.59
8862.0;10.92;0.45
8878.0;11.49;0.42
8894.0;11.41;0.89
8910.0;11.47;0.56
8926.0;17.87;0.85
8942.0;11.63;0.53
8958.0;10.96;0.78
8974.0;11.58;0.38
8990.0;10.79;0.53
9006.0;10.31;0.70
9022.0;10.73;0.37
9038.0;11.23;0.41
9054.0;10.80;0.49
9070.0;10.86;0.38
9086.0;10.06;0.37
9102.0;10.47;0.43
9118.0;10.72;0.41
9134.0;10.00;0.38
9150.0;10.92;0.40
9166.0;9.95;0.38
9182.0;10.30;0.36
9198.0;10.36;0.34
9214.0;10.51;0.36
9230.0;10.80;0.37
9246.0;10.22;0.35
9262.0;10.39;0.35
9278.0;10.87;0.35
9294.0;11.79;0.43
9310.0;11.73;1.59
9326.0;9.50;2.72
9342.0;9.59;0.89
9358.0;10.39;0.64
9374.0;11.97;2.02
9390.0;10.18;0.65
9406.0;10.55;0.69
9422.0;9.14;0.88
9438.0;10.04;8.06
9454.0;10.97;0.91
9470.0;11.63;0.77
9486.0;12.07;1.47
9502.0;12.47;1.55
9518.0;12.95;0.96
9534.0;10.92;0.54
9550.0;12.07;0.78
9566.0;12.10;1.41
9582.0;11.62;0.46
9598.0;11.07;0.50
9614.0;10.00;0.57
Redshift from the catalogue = 0.19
